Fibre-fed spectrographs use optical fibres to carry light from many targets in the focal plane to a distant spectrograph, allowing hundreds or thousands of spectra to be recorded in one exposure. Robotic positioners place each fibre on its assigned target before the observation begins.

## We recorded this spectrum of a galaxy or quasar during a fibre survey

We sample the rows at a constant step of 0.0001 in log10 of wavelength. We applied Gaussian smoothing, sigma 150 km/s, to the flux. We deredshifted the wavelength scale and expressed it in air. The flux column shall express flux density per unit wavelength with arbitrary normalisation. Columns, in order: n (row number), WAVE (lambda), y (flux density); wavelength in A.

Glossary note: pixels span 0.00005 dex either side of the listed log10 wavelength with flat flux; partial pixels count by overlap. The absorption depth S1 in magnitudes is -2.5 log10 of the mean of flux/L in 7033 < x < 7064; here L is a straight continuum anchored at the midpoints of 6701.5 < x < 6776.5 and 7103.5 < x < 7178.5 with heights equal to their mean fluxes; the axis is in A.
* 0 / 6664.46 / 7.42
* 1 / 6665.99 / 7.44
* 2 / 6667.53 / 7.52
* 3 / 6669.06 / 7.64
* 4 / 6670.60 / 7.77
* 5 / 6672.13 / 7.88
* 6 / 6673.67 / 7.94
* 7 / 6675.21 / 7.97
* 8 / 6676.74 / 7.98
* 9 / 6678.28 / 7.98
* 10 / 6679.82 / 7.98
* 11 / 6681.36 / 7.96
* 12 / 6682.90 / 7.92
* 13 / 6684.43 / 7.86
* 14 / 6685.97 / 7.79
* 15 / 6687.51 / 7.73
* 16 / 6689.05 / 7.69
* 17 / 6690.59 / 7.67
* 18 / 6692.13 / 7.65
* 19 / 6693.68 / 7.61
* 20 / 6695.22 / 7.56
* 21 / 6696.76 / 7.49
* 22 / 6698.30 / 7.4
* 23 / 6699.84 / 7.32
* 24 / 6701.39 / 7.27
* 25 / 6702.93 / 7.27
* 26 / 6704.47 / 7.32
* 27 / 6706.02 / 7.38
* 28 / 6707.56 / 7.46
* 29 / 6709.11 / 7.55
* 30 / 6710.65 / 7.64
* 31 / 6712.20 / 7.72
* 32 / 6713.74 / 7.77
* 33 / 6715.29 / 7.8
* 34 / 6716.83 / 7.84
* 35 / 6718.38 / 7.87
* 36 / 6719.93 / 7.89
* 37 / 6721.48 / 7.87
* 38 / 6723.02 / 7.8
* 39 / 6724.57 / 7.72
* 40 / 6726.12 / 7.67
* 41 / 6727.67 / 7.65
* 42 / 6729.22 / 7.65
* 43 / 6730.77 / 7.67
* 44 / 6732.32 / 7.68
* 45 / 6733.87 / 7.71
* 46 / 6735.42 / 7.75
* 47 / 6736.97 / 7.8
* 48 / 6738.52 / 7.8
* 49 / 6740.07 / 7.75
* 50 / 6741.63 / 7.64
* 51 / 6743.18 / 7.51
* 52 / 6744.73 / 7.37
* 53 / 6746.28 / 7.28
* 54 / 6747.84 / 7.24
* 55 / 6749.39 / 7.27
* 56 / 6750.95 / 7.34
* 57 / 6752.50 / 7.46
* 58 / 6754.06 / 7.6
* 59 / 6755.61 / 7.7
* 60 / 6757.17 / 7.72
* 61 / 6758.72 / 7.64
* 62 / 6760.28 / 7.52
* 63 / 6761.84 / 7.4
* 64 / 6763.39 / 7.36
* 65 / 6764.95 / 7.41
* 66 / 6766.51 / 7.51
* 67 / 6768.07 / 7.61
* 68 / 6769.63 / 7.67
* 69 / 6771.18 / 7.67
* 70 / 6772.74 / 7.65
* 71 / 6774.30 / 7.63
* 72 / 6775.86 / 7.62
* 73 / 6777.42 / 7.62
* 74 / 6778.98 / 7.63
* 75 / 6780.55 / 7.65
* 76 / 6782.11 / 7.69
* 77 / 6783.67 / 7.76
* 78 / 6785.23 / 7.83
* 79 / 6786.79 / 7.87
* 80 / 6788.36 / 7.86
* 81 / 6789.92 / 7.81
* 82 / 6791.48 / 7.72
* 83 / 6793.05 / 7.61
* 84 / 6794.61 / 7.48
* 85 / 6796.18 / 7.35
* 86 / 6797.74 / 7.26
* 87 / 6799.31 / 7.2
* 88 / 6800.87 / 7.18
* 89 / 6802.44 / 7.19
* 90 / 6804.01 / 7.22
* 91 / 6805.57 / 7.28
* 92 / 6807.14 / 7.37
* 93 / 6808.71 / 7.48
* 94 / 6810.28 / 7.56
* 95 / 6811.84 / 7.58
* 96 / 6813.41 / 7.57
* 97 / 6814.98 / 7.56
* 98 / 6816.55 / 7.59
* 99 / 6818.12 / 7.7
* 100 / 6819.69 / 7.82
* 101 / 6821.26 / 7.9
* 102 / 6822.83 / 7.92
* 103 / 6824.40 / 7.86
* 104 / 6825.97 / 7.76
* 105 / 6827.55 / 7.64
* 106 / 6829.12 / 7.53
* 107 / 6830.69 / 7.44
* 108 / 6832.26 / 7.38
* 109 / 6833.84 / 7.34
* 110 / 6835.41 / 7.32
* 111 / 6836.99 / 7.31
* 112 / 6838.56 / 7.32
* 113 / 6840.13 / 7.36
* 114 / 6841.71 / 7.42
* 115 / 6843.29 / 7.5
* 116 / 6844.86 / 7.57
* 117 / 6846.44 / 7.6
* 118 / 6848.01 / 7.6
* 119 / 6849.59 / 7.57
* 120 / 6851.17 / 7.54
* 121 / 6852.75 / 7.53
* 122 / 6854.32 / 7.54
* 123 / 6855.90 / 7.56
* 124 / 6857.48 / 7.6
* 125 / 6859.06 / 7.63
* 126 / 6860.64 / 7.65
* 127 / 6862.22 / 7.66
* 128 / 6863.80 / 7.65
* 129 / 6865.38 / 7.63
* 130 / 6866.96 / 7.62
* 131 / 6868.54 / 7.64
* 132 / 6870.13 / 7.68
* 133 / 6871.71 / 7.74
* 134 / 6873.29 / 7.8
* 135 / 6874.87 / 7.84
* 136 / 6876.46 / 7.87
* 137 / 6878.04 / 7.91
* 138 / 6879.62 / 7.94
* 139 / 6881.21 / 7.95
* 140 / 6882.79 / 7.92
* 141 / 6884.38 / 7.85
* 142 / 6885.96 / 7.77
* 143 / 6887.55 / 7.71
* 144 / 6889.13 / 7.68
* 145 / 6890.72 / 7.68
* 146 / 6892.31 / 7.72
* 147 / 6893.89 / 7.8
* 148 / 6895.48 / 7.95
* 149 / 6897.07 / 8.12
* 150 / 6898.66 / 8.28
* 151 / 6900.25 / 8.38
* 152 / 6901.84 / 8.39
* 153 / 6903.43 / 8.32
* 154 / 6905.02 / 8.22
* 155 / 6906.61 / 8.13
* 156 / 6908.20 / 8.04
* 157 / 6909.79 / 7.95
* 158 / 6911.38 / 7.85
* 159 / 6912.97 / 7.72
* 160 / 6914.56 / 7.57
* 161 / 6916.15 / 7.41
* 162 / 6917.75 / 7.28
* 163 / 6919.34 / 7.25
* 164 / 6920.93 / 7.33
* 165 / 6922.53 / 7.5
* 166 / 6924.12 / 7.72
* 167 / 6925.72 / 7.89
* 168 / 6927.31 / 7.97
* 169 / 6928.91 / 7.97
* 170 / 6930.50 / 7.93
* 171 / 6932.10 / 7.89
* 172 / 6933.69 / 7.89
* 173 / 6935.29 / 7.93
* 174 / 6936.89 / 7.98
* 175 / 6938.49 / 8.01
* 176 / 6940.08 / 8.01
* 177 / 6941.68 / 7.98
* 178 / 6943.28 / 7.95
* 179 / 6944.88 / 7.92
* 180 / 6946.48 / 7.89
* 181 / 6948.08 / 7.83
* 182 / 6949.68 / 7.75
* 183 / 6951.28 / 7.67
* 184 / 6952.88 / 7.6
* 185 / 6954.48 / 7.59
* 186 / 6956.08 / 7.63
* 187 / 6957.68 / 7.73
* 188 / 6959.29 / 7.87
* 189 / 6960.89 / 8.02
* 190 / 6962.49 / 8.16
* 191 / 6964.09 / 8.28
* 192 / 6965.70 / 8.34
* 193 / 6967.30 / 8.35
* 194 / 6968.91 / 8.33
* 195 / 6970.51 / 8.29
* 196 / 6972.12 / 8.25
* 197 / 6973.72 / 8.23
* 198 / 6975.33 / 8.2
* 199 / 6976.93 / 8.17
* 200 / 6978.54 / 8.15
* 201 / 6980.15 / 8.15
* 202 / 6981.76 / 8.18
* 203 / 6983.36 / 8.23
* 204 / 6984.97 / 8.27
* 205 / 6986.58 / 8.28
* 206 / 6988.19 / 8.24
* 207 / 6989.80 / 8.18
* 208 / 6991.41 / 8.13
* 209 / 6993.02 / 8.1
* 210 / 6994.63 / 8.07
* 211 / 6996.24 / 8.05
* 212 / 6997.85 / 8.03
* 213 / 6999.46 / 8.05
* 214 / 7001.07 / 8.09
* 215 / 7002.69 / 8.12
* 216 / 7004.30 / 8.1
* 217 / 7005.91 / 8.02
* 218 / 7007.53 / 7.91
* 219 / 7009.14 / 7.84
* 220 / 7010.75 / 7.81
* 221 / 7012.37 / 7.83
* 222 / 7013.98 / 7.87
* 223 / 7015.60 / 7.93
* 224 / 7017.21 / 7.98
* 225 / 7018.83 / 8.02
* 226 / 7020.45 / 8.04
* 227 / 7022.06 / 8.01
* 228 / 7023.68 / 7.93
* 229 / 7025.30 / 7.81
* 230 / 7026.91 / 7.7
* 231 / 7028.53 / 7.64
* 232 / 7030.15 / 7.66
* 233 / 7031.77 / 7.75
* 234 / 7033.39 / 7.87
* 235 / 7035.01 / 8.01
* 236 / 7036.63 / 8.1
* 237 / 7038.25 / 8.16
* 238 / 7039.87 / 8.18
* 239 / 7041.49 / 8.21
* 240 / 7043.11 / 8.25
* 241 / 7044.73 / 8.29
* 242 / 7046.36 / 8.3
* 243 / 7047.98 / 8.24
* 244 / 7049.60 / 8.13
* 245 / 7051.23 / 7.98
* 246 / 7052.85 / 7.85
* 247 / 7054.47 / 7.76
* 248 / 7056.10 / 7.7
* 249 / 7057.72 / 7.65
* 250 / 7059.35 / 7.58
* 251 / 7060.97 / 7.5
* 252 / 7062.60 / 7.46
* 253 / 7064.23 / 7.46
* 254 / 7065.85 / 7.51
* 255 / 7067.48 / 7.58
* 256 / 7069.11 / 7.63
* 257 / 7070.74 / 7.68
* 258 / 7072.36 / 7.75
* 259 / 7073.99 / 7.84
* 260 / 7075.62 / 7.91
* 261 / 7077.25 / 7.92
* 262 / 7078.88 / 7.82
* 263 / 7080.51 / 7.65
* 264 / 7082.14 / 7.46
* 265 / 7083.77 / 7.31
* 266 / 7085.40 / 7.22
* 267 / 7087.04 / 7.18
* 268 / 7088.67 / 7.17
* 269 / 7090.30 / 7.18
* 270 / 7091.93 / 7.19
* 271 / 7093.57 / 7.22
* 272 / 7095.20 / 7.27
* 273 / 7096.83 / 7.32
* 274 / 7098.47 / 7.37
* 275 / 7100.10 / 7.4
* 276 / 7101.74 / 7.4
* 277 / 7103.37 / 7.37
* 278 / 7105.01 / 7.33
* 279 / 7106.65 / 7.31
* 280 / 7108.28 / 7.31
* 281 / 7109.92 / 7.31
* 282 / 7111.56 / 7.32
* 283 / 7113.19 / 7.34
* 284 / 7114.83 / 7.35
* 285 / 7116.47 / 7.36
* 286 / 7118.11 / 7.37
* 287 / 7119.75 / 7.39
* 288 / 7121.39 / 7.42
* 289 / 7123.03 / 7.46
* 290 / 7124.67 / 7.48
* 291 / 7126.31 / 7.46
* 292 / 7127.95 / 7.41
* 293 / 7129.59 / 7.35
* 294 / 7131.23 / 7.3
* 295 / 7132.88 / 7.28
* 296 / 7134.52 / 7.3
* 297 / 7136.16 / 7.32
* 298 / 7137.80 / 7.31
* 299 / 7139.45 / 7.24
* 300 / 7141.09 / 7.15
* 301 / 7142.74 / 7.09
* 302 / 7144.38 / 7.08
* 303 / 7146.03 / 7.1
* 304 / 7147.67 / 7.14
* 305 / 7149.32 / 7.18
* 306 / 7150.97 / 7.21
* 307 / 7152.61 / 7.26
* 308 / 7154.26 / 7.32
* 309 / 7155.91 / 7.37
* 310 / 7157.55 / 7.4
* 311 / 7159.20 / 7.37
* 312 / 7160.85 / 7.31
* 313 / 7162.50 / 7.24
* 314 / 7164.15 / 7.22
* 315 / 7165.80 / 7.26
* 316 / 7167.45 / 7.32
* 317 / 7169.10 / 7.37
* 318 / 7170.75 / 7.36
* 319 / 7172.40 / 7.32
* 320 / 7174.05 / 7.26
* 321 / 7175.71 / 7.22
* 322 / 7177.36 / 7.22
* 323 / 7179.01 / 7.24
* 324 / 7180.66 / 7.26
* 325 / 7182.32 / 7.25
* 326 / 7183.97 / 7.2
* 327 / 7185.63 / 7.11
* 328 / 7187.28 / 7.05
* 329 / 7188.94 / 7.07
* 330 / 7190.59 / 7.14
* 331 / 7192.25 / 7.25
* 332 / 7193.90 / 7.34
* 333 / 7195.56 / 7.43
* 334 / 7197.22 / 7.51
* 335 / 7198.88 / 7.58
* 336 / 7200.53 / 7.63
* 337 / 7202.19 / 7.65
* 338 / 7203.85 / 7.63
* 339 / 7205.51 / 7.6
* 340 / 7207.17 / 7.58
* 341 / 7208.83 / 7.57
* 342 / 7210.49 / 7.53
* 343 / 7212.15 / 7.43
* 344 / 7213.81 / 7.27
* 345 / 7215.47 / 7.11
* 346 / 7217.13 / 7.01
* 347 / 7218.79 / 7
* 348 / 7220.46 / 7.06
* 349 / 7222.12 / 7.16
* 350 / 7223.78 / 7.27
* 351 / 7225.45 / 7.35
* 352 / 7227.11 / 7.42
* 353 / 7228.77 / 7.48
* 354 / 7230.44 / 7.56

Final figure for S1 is -0.082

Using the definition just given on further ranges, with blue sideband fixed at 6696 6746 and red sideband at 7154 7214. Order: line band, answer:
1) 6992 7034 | -0.068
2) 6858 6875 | -0.020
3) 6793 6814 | 0.029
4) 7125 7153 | 0.019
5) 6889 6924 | -0.047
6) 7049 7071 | -0.035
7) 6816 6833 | -0.018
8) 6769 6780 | -0.007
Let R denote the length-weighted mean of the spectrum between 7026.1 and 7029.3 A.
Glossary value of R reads 7.69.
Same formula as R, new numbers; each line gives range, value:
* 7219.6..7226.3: 7.21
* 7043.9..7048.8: 8.28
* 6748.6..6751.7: 7.3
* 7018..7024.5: 7.99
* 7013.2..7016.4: 7.89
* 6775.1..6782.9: 7.64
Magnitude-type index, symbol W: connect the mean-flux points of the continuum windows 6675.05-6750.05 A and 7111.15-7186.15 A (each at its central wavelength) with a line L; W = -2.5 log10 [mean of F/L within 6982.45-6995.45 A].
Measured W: -0.11 mag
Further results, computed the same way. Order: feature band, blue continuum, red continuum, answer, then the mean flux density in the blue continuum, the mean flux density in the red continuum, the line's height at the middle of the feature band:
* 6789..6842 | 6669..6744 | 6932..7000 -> 0.05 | 7.7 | 8.05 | 7.84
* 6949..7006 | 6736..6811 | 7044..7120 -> -0.08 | 7.54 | 7.54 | 7.54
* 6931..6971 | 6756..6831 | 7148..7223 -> -0.07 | 7.58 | 7.31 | 7.47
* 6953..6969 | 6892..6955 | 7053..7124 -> -0.03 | 7.87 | 7.46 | 7.77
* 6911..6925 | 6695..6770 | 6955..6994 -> 0.07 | 7.58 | 8.15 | 8.02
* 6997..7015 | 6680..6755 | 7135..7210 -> -0.08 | 7.62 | 7.31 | 7.42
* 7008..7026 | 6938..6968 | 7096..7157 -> -0.03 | 7.92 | 7.31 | 7.7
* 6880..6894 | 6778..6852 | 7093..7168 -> -0.04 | 7.55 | 7.31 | 7.49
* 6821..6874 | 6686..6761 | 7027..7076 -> 0.02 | 7.6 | 7.85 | 7.69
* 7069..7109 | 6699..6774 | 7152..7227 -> -0.01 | 7.59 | 7.31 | 7.37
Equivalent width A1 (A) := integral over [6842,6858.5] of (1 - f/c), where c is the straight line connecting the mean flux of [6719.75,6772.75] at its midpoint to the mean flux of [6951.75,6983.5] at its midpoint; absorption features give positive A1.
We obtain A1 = 0.56 A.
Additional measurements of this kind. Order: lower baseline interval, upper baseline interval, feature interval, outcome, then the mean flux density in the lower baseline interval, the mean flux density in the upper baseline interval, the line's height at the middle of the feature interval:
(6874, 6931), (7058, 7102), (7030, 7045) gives -1.0 A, 7.86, 7.48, 7.57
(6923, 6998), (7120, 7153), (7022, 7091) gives -1.3 A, 8.03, 7.28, 7.62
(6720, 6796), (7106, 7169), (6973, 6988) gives -1.6 A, 7.62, 7.3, 7.43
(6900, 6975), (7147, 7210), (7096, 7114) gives 0.4 A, 7.92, 7.33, 7.51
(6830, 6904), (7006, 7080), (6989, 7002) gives -0.4 A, 7.71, 7.87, 7.82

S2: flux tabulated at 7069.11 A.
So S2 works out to 7.63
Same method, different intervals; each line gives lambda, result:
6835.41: 7.32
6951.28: 7.67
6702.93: 7.27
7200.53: 7.63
